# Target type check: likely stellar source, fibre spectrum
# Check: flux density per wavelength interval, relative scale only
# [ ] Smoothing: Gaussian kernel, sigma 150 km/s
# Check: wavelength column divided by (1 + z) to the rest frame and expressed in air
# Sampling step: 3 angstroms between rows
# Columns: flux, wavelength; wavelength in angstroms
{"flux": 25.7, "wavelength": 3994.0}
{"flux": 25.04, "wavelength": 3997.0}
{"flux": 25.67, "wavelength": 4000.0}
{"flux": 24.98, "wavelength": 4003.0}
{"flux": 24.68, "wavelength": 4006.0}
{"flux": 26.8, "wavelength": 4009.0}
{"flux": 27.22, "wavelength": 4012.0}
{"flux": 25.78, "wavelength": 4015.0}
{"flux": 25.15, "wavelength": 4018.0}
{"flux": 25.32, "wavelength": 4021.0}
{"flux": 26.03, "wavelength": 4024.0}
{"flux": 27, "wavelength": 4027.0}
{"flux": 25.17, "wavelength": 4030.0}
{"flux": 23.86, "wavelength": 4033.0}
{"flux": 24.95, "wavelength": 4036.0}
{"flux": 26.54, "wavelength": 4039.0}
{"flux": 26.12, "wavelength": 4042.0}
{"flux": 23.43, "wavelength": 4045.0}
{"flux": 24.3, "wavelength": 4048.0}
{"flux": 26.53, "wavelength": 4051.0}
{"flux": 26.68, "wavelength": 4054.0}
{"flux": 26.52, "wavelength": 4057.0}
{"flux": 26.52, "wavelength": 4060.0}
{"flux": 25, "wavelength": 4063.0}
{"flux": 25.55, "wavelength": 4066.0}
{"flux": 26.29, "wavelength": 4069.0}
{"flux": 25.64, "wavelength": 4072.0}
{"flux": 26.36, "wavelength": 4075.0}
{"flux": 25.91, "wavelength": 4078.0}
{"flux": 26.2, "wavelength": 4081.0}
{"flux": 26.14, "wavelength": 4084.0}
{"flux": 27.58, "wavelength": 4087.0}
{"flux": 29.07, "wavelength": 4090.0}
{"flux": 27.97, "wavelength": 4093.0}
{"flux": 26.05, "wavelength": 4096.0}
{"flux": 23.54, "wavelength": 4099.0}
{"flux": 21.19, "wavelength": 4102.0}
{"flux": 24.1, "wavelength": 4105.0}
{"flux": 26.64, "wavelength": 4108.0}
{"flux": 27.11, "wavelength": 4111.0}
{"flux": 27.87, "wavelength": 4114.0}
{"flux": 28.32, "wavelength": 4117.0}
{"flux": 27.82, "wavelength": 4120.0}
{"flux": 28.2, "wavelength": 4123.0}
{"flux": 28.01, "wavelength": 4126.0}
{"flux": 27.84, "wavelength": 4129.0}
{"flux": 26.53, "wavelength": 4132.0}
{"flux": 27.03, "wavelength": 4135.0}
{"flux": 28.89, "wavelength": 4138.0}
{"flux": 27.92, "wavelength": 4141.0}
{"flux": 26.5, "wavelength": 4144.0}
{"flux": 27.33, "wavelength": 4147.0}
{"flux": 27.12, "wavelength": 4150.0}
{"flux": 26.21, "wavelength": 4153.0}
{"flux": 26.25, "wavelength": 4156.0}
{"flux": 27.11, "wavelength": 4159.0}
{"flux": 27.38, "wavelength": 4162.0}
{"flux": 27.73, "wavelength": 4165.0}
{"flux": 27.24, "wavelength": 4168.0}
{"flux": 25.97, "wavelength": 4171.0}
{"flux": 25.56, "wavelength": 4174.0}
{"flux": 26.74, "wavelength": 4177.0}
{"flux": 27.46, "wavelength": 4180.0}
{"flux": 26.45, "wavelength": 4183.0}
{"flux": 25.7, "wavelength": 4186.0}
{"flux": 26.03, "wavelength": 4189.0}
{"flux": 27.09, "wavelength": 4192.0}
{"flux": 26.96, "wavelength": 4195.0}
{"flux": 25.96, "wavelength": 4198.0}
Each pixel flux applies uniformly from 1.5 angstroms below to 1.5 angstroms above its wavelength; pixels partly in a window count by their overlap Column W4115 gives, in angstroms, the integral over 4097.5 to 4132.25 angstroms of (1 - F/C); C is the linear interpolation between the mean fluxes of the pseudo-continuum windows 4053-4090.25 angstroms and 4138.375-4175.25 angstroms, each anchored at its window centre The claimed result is 0.28 angstroms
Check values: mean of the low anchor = 26.3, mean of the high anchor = 26.9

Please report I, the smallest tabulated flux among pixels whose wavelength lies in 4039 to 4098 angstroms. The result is 23.43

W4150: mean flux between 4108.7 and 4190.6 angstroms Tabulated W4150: 27.1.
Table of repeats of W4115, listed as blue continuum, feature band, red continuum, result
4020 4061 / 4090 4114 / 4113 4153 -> 1.2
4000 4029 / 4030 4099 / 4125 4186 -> 0.8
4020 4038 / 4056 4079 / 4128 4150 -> 0.1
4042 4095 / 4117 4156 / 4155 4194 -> -1.4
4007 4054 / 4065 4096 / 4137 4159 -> -0.5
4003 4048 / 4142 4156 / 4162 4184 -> -0.1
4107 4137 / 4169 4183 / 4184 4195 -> 0.1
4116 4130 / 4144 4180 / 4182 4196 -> 0.4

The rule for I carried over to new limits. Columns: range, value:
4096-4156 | 21.19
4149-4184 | 25.56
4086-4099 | 23.54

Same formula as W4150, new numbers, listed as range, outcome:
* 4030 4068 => 25.5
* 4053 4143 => 26.6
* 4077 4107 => 25.8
